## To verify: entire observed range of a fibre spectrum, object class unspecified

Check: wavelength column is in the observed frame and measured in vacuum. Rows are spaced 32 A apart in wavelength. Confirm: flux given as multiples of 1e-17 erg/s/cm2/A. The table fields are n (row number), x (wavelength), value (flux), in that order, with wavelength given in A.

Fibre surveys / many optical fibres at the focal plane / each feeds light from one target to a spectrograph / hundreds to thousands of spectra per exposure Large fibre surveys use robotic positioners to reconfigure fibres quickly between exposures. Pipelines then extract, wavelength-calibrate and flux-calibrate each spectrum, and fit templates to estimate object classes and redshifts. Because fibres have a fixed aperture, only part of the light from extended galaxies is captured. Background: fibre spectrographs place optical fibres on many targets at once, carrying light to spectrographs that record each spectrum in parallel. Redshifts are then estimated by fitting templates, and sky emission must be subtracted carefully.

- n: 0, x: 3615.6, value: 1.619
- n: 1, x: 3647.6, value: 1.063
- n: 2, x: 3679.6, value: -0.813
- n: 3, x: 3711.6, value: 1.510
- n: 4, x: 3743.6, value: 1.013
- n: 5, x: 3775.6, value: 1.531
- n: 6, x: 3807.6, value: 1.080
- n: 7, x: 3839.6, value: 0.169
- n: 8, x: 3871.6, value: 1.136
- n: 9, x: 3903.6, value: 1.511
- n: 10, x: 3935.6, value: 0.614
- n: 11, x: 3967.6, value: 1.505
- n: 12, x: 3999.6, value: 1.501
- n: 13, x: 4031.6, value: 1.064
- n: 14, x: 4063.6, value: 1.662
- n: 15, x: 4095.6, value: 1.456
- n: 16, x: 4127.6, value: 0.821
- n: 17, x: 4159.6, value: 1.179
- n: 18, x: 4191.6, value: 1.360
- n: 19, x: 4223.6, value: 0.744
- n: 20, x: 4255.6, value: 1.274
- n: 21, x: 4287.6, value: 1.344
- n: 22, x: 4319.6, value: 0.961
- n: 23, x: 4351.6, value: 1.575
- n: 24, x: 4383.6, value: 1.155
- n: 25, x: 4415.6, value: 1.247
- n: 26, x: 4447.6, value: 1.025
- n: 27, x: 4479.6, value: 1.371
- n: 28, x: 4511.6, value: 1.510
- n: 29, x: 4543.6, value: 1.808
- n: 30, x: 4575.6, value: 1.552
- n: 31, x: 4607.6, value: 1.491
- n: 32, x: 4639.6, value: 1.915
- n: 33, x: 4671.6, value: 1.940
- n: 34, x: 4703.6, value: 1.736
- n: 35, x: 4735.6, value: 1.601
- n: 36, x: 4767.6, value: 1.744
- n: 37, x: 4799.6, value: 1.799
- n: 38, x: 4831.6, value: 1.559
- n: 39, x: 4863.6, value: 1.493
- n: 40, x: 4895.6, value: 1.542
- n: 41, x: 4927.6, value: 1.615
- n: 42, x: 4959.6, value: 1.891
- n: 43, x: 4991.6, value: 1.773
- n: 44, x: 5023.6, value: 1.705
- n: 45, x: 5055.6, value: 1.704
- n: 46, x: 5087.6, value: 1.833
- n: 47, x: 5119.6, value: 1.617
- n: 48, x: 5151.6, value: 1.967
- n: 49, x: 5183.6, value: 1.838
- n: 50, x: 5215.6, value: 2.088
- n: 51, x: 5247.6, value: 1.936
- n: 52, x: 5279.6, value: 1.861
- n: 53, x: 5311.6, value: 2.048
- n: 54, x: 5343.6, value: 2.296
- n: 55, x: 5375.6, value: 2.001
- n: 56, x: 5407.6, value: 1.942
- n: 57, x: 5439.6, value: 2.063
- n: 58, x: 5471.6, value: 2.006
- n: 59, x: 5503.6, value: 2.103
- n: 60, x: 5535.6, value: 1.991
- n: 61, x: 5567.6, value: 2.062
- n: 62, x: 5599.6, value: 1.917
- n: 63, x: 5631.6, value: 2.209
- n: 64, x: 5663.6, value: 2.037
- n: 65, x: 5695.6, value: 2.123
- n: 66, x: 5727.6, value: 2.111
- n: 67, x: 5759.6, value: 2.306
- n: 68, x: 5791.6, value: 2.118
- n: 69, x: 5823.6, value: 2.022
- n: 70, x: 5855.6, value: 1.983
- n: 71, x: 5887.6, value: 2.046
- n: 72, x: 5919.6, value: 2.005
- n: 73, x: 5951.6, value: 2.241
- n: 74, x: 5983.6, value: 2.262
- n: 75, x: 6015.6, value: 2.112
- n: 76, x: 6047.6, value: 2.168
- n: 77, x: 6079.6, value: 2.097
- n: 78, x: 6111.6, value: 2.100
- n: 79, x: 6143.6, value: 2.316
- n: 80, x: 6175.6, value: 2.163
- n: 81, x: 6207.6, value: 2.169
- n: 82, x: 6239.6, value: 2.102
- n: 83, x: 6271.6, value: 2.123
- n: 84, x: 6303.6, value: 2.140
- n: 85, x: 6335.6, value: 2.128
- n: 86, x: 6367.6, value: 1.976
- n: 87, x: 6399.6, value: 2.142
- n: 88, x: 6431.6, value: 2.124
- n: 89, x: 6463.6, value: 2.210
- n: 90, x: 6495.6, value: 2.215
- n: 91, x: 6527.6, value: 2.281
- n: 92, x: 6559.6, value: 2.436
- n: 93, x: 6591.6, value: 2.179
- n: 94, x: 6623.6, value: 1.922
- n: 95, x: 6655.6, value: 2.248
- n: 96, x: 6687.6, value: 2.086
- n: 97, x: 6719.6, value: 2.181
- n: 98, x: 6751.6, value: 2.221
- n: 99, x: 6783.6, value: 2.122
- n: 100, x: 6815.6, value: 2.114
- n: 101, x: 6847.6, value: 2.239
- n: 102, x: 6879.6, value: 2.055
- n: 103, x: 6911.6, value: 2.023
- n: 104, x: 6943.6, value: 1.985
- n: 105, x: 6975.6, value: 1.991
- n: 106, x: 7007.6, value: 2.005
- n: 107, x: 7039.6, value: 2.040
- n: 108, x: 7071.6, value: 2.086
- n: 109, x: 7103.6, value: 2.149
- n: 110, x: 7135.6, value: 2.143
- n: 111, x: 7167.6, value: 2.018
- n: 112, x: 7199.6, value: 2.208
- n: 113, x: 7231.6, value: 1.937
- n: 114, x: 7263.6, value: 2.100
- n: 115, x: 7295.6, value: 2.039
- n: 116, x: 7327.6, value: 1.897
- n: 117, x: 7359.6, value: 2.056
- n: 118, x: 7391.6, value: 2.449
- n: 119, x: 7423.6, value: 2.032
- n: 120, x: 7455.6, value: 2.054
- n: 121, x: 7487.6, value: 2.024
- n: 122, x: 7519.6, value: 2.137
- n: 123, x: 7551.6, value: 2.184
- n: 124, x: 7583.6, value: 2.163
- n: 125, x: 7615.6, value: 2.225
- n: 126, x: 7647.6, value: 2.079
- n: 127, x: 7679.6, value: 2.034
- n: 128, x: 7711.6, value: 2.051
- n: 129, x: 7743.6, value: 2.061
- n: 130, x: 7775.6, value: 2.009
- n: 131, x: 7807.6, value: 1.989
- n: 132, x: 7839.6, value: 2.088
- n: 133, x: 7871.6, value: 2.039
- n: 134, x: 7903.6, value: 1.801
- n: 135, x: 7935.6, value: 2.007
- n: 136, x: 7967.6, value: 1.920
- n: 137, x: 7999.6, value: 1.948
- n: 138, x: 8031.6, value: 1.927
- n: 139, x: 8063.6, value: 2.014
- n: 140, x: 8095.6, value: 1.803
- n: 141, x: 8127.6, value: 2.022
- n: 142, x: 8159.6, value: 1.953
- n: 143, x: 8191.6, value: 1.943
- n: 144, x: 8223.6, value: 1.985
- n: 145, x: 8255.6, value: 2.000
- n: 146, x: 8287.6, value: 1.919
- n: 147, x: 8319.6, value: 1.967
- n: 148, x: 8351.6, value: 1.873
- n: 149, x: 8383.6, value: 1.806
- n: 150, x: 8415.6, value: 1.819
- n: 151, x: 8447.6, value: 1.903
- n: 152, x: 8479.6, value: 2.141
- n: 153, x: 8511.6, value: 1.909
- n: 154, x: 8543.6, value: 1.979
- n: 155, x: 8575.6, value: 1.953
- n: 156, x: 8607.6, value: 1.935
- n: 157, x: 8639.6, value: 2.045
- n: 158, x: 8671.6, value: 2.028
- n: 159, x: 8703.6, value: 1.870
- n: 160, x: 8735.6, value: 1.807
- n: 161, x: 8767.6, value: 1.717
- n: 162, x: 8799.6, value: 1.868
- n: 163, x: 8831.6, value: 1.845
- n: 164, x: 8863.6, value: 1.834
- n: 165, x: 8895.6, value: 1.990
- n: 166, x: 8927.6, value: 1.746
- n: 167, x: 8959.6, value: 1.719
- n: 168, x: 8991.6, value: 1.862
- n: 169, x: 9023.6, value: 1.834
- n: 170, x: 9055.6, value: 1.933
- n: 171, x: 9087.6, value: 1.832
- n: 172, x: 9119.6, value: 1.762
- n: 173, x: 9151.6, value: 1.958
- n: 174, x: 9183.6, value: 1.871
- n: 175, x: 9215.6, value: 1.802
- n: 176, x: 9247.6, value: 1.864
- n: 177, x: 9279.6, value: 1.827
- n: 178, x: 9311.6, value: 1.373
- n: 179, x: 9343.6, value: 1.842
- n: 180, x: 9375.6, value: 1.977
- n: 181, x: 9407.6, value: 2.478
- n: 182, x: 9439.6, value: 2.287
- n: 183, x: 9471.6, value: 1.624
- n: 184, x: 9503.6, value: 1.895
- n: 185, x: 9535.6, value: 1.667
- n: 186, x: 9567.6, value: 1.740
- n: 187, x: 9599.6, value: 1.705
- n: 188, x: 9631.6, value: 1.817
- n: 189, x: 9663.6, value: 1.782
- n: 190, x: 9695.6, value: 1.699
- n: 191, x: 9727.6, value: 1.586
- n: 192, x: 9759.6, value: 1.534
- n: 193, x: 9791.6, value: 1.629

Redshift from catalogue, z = 0.125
